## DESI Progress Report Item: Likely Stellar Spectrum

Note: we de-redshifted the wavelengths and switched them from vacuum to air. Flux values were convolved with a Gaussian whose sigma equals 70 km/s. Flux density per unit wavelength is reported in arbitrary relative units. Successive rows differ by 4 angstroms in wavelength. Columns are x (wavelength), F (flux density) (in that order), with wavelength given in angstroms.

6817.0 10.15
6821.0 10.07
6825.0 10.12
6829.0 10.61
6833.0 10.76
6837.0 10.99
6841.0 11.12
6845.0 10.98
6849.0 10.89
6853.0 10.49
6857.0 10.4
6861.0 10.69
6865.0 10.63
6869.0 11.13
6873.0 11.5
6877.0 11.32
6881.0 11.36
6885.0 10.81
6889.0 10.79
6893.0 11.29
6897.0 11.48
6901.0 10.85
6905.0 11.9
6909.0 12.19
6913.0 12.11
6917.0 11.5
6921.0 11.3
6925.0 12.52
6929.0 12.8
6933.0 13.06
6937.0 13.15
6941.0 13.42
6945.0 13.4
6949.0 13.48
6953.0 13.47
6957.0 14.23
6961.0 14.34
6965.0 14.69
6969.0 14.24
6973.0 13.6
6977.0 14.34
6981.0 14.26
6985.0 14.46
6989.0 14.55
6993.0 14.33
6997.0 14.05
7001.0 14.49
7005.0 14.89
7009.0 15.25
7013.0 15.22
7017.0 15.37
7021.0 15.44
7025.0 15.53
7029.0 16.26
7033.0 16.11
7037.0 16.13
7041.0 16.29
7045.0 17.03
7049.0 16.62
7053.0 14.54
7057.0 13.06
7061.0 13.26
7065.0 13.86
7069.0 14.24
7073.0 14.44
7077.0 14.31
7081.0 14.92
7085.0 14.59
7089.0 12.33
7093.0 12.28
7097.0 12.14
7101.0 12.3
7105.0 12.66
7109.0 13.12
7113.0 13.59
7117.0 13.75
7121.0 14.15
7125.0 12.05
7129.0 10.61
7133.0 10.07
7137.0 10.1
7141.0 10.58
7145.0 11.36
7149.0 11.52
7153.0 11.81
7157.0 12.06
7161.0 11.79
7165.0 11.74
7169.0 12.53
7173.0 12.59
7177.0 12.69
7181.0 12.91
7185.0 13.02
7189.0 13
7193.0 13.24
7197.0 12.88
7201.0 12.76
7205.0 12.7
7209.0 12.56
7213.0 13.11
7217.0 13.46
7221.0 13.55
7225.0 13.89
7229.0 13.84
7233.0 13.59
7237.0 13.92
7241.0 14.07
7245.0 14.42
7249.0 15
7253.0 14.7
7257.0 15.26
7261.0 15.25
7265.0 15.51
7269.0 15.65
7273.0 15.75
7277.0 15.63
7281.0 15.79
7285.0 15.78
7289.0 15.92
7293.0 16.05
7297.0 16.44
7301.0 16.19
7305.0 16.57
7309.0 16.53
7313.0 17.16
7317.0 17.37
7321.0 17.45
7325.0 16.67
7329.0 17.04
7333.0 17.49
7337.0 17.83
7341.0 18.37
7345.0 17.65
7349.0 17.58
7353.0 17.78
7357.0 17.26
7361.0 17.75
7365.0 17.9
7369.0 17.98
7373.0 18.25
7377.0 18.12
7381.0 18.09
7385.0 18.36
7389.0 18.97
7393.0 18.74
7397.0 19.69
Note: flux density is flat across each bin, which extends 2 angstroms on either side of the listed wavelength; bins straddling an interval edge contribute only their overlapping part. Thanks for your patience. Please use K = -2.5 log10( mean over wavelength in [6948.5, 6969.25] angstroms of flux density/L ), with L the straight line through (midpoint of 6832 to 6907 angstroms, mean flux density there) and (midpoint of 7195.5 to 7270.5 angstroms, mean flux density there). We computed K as -0.198 mag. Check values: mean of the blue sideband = 11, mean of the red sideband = 14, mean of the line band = 14.1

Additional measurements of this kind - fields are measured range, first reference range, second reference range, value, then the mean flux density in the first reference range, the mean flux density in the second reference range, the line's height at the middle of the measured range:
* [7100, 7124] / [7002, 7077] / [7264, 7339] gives 0.17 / 15.2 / 16.5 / 15.5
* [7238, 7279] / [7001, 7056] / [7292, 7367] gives 0.12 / 15.7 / 17.2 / 16.9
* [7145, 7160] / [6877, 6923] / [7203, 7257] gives 0.13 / 11.4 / 13.8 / 13.2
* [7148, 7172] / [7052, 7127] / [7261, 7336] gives 0.20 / 13.4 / 16.4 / 14.4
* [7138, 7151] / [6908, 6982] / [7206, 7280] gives 0.26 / 13.3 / 14.4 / 14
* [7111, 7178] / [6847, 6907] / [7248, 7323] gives 0.20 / 11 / 16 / 14.3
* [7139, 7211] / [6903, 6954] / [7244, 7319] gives 0.21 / 12.6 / 15.9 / 14.9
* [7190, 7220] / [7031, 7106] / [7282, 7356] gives 0.21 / 14.3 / 17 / 15.8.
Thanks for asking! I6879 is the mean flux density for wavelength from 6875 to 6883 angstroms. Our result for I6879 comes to 11.3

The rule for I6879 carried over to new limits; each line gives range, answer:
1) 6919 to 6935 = 12.4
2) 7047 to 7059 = 14.7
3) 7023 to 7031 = 15.9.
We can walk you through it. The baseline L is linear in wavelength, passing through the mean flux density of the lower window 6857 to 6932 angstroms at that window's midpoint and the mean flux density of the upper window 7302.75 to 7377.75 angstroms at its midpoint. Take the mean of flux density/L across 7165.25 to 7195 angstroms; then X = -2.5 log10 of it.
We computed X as 0.20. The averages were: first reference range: 11.4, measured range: 12.8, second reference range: 17.5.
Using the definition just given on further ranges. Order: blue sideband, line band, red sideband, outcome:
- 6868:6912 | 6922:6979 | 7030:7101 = -0.10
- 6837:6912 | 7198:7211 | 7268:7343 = 0.21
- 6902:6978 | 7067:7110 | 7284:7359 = 0.09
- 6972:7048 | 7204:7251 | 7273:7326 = 0.18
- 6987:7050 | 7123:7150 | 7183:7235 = 0.28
